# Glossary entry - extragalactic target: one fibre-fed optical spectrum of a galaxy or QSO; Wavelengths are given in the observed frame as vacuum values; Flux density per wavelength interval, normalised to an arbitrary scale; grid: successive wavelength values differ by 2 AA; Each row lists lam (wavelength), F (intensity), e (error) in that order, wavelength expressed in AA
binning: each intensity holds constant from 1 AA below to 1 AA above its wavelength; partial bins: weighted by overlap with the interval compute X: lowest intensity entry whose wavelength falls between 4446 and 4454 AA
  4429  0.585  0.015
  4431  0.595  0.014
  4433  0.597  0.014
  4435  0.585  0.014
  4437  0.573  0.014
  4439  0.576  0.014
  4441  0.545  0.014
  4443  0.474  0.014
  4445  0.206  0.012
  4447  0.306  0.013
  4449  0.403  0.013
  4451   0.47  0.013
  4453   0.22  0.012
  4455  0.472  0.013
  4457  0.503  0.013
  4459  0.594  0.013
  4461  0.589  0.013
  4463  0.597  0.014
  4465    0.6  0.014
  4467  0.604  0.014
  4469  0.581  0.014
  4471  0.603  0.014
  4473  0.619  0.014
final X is 0.22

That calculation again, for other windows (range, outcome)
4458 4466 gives 0.589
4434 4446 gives 0.206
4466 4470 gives 0.581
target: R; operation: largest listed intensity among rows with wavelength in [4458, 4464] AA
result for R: 0.597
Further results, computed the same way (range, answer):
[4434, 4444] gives 0.585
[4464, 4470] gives 0.604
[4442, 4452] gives 0.474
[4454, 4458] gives 0.503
